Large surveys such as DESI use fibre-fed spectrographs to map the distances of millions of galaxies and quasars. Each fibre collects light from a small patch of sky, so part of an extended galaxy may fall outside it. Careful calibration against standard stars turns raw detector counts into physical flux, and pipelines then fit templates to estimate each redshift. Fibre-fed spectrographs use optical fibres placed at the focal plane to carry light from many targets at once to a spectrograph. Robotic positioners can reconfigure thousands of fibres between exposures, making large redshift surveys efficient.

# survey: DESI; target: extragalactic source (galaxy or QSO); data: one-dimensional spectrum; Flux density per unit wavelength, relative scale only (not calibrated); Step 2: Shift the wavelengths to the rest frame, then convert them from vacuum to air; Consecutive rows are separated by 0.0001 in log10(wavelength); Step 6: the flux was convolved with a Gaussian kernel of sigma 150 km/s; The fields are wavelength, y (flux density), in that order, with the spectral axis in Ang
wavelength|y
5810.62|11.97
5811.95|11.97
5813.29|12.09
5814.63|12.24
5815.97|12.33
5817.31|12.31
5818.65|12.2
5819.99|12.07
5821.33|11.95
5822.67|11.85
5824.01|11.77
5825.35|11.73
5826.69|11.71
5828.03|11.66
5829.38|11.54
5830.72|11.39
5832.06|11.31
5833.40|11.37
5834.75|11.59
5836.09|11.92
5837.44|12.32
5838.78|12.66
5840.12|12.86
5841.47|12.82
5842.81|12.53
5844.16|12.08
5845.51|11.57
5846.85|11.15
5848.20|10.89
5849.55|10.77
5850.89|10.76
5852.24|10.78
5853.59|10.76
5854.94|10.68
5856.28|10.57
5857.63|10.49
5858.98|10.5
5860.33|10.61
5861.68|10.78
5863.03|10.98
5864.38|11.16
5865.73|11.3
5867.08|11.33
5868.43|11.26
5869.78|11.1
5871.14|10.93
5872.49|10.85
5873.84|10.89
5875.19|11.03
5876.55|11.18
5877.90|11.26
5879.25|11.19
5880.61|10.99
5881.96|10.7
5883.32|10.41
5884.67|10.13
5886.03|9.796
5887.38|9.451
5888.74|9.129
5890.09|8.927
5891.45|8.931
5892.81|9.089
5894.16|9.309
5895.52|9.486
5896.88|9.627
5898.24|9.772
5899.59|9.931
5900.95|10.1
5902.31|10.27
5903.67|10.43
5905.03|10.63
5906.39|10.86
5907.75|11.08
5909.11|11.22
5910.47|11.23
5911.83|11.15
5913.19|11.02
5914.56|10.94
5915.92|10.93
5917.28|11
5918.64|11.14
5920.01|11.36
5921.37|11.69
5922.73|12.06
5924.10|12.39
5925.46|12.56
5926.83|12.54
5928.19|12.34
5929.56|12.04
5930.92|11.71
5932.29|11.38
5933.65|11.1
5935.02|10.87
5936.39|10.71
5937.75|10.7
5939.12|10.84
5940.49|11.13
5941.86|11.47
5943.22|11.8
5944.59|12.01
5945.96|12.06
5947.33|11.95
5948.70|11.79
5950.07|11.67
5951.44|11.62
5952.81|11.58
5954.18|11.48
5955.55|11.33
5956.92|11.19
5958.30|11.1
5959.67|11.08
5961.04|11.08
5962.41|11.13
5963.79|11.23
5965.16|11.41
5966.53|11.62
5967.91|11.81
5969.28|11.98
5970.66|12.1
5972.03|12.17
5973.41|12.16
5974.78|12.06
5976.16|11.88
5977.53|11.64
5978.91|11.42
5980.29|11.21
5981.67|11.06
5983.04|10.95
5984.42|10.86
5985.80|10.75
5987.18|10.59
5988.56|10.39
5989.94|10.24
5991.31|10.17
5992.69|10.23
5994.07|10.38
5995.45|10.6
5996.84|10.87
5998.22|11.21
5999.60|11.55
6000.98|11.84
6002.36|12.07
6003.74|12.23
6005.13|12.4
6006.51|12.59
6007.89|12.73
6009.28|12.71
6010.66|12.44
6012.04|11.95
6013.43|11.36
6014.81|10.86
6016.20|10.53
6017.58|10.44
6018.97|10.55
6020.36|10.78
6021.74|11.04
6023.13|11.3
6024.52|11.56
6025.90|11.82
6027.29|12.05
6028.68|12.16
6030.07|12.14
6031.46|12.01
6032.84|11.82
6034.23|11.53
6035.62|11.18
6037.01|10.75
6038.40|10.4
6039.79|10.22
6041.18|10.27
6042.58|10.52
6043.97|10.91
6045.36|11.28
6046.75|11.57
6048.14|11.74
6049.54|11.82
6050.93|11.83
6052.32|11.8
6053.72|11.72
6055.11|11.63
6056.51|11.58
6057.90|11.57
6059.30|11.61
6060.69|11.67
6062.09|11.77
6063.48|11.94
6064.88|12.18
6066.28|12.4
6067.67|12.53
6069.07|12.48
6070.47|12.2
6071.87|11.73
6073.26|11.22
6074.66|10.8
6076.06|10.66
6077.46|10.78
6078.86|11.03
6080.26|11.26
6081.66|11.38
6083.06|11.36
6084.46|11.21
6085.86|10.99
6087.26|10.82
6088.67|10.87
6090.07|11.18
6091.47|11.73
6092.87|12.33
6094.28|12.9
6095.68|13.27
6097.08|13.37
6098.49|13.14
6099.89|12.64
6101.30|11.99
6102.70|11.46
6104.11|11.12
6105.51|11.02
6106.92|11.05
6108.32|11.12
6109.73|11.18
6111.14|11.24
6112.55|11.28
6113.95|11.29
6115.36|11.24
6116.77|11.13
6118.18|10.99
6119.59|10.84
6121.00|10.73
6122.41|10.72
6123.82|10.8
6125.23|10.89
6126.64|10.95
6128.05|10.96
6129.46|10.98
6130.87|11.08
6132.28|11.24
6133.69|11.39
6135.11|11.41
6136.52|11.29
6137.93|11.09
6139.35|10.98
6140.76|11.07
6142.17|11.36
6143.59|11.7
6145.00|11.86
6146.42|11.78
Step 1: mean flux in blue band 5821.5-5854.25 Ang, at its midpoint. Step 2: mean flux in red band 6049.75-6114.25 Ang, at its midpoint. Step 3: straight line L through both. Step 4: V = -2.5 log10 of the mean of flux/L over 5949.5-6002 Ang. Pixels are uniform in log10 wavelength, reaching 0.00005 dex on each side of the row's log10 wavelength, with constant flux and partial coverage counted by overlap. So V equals 0.04 mag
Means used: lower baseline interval 11.7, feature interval 11.3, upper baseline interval 11.7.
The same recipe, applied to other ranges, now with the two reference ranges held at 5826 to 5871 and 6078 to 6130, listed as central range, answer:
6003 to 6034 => -0.03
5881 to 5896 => 0.18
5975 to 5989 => 0.03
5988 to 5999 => 0.09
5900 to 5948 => 0.00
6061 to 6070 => -0.07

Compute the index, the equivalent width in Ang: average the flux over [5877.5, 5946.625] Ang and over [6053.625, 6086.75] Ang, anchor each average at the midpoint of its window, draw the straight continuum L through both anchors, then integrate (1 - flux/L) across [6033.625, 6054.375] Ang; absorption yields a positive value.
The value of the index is 0.5 Ang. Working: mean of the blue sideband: 10.8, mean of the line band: 11.2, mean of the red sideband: 11.6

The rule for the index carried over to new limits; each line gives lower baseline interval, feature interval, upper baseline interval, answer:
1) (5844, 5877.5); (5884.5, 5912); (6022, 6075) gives 2.7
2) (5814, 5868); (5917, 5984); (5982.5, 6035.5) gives -0.8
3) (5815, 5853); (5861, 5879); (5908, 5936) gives 0.9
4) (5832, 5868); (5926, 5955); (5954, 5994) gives -0.8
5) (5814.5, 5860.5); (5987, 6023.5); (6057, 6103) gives 1.4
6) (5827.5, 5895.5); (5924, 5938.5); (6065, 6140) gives -0.7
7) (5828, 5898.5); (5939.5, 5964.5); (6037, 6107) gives -0.7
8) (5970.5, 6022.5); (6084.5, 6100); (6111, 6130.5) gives -1.4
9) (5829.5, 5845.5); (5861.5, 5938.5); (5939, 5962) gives 6.0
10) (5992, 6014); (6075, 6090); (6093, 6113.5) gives 1.1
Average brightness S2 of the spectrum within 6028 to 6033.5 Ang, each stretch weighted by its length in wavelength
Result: 12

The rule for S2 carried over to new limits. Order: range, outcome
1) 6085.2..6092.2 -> 11.1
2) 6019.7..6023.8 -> 11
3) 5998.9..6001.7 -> 11.7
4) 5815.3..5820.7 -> 12.2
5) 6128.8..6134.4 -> 11.2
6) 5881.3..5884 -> 10.6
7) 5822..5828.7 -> 11.8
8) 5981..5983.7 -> 11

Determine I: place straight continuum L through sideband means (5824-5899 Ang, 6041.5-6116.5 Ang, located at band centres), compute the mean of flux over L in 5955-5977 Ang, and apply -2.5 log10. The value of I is -0.03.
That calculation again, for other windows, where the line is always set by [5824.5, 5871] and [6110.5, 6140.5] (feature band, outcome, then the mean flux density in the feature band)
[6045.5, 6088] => -0.04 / 11.6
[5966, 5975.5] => -0.07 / 12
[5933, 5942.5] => 0.03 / 11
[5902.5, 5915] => 0.04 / 10.9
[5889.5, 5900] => 0.20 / 9.38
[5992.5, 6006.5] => -0.02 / 11.4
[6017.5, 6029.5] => -0.02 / 11.3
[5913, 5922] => 0.01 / 11.2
